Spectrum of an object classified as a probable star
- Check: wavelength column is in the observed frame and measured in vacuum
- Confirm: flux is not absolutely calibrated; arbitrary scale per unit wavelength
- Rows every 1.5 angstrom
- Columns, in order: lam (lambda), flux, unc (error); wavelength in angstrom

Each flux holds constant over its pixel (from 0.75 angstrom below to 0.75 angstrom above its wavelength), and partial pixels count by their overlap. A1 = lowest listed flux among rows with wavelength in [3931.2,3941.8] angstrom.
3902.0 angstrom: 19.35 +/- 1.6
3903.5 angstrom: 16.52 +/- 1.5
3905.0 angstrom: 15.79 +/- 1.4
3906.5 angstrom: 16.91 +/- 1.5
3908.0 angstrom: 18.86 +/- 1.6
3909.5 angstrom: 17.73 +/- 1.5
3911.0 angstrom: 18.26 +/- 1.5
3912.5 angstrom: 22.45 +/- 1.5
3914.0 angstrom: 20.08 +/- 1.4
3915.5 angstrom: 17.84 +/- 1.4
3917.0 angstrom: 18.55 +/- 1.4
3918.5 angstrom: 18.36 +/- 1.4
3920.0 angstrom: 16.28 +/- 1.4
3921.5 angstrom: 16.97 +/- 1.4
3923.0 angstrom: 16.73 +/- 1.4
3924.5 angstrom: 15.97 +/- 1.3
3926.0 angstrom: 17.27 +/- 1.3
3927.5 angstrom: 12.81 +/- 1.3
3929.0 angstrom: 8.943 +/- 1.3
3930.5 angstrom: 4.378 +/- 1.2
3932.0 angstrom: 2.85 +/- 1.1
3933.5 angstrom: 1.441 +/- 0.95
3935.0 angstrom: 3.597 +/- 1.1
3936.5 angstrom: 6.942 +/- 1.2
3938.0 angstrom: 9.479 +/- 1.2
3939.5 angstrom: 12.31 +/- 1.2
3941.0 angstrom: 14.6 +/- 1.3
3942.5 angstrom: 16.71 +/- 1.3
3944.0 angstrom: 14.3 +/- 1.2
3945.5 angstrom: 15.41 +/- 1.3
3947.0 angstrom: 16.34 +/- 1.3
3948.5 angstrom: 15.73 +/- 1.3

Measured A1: 1.441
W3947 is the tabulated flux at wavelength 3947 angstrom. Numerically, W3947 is 16.34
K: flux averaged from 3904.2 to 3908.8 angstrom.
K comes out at 17.2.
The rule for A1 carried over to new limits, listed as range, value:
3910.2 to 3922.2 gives 16.28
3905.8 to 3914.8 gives 16.91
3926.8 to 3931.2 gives 4.378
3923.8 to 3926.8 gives 15.97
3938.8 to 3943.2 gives 12.31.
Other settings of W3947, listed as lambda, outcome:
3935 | 3.597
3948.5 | 15.73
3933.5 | 1.441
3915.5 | 17.84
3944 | 14.3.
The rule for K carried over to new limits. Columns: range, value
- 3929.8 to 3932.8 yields 3.57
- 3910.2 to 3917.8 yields 19.4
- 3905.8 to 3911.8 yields 18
